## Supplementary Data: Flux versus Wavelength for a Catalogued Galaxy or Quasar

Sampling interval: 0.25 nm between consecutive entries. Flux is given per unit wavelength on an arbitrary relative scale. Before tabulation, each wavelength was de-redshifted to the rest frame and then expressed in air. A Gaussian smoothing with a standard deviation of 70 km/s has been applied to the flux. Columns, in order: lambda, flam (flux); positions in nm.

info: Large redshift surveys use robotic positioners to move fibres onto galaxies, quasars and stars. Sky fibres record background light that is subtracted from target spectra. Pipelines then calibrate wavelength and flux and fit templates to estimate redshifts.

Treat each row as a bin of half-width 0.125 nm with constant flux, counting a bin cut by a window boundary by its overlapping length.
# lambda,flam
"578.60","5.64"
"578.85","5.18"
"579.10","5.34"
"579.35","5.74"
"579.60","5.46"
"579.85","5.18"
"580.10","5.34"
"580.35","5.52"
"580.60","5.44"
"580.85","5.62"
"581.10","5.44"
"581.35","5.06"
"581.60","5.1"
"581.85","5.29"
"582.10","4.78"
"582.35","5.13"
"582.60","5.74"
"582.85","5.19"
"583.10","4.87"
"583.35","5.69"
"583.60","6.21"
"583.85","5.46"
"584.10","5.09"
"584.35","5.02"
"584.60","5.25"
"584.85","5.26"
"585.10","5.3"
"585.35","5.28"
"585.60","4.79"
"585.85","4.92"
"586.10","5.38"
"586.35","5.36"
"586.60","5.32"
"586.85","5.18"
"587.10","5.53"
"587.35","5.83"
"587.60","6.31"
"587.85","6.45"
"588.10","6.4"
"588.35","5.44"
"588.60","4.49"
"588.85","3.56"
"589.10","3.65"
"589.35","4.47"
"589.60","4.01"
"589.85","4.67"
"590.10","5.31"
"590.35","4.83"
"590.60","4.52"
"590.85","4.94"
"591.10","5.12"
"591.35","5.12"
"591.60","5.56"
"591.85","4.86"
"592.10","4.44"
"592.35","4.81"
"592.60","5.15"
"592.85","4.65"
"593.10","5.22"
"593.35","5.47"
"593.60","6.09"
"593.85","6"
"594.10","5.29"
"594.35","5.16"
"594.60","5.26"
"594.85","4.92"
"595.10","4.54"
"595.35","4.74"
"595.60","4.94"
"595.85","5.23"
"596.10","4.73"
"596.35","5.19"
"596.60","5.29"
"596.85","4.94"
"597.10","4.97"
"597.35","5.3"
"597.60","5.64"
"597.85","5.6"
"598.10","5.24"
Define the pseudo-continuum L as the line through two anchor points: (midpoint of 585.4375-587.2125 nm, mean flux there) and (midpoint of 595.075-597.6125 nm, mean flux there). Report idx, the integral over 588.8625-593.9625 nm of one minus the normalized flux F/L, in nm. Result 0.21 nm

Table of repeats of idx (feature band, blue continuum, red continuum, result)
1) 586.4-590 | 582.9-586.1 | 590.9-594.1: 0.09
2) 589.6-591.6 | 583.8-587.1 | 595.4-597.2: 0.08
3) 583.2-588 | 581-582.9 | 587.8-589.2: -0.37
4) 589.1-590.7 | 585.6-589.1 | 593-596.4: 0.22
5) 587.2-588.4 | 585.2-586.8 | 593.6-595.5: -0.22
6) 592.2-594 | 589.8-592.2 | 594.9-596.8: -0.14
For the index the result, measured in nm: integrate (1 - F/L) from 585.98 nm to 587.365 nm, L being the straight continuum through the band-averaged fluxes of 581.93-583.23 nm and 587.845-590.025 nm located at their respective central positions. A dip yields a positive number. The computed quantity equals -0.15 nm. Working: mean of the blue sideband 5.15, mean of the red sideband 4.71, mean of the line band 5.4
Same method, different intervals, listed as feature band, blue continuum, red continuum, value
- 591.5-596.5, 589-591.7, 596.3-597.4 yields -0.16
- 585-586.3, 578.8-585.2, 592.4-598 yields 0.04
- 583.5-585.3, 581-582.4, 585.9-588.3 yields 0.02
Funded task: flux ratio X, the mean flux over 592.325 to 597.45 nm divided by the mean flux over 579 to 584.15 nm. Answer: 0.96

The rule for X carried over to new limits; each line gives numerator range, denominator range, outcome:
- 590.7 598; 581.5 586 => 0.98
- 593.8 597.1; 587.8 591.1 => 1.06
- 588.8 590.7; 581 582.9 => 0.85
